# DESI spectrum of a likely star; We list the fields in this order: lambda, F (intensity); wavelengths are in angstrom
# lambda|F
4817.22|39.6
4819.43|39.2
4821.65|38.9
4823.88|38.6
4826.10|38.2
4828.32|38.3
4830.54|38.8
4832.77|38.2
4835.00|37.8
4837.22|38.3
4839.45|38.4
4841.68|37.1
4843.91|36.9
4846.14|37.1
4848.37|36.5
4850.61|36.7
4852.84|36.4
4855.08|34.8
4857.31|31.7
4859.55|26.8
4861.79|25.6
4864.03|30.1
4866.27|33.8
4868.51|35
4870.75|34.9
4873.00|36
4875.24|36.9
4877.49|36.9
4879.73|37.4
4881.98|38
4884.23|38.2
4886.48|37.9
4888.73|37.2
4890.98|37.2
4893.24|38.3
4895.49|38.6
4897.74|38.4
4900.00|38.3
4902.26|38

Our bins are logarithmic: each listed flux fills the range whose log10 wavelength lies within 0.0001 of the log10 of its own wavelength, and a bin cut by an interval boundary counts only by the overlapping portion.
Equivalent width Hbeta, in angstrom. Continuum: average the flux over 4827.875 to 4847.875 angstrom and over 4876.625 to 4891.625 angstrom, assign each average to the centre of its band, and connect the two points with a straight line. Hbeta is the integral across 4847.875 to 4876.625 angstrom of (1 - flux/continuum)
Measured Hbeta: 3.2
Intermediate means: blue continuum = 37.8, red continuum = 37.6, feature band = 33.4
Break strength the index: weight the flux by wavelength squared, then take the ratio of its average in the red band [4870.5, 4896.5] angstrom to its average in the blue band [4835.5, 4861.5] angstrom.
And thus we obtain 1.1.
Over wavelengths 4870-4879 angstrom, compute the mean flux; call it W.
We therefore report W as 36.3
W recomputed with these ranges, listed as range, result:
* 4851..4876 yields 33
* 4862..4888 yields 35.6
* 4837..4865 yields 34.2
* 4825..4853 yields 37.6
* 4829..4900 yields 36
